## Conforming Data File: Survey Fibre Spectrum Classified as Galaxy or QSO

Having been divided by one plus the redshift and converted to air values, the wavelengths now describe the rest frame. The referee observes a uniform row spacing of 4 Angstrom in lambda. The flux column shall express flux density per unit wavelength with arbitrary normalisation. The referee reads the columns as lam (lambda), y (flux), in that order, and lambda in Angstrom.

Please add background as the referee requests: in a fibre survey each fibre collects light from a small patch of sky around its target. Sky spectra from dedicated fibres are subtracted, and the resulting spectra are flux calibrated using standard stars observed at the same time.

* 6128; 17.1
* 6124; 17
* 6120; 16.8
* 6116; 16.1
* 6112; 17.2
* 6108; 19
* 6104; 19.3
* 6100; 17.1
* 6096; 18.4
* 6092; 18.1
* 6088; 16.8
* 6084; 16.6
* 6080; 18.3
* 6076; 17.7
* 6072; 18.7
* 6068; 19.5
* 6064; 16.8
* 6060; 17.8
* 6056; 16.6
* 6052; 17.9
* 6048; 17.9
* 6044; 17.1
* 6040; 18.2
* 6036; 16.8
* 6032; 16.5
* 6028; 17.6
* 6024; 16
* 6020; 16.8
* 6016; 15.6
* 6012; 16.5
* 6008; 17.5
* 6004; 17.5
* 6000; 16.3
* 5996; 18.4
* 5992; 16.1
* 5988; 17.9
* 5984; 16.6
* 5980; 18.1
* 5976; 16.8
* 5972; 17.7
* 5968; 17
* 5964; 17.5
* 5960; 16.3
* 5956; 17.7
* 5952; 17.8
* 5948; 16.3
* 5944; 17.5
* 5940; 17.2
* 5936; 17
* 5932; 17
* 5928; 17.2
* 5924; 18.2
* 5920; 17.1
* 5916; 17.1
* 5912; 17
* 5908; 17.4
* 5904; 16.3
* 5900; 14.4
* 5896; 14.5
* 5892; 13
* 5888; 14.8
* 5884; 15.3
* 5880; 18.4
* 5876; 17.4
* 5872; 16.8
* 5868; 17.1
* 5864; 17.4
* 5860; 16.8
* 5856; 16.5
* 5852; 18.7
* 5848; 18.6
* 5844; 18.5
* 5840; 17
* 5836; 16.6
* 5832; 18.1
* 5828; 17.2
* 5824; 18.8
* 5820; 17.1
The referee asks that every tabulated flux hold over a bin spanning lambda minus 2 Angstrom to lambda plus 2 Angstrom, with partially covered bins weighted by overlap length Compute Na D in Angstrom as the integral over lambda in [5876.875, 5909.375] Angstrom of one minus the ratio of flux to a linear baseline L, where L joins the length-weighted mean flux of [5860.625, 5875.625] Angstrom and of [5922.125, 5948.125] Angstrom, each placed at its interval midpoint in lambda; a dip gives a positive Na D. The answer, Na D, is 3.07 Angstrom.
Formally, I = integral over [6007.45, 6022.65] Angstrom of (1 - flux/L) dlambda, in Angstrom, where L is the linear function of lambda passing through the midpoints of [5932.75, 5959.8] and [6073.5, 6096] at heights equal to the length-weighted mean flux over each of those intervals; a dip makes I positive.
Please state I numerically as 0.79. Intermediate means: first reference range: 17.2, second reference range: 17.6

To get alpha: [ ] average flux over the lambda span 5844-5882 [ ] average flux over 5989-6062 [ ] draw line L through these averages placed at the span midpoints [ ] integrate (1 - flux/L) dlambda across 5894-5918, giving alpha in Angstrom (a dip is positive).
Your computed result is 1.8 Angstrom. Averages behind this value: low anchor 17.6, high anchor 17.1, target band 16.1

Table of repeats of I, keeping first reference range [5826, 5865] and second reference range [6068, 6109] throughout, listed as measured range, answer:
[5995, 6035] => 2.4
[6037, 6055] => 0.3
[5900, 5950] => 2.0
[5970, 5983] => 0.3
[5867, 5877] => 0.3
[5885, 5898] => 2.5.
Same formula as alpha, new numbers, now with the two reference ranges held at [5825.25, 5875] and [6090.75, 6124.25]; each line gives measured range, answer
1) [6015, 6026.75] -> 0.9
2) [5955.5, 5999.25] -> 0.8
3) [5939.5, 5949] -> 0.3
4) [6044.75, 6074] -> -0.3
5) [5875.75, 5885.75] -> 0.3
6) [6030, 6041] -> 0.3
